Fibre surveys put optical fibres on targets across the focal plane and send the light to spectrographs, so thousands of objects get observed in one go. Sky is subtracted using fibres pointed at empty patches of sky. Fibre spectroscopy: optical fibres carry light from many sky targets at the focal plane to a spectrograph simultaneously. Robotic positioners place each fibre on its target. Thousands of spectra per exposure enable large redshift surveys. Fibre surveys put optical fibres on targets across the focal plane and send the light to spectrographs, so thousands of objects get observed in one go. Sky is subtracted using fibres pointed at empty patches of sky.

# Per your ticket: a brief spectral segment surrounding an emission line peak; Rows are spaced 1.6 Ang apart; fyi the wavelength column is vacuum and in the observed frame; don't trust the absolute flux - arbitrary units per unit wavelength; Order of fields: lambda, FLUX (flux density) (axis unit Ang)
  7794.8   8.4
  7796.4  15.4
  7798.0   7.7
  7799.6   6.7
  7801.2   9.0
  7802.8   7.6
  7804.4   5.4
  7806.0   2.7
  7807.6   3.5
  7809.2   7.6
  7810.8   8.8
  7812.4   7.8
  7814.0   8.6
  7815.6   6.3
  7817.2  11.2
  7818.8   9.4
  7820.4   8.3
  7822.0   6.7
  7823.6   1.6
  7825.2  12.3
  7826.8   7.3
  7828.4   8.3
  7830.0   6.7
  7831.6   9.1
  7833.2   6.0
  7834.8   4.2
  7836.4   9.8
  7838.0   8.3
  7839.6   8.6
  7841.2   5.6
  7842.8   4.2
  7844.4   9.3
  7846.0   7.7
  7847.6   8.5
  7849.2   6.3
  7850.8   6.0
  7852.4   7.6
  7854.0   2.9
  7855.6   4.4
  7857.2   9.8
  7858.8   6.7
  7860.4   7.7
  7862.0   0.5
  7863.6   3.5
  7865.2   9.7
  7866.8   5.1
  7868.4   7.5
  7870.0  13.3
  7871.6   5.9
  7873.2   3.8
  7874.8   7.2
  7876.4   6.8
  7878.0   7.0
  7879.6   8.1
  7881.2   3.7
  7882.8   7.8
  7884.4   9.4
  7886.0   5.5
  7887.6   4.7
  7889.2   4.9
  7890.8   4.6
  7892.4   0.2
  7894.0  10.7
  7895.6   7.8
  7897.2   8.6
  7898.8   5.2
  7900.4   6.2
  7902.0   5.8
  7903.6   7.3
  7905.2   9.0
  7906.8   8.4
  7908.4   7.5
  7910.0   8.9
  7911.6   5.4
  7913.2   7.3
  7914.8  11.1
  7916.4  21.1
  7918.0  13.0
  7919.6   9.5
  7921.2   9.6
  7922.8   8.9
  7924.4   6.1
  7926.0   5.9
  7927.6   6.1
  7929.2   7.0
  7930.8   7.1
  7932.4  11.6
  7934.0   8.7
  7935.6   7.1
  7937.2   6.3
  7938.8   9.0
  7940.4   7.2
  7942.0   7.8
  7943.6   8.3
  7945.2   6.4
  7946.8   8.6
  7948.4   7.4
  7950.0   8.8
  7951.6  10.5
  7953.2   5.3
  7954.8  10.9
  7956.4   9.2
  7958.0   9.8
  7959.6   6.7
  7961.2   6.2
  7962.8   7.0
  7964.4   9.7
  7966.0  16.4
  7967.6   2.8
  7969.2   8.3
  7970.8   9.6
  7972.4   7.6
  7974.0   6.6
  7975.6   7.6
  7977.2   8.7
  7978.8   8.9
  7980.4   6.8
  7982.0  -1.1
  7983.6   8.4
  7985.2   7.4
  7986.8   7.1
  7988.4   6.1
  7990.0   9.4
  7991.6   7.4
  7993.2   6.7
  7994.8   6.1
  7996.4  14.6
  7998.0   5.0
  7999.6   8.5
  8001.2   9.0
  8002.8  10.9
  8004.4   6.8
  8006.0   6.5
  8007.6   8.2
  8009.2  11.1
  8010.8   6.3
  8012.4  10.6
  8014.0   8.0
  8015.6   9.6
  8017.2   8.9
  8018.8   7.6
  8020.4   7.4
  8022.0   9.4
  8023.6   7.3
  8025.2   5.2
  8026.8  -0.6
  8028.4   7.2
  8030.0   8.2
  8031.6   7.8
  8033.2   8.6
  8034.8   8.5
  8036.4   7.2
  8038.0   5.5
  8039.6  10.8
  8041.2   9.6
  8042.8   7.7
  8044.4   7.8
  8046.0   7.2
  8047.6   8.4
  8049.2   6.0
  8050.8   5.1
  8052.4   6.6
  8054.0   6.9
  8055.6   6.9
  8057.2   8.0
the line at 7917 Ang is [N II]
